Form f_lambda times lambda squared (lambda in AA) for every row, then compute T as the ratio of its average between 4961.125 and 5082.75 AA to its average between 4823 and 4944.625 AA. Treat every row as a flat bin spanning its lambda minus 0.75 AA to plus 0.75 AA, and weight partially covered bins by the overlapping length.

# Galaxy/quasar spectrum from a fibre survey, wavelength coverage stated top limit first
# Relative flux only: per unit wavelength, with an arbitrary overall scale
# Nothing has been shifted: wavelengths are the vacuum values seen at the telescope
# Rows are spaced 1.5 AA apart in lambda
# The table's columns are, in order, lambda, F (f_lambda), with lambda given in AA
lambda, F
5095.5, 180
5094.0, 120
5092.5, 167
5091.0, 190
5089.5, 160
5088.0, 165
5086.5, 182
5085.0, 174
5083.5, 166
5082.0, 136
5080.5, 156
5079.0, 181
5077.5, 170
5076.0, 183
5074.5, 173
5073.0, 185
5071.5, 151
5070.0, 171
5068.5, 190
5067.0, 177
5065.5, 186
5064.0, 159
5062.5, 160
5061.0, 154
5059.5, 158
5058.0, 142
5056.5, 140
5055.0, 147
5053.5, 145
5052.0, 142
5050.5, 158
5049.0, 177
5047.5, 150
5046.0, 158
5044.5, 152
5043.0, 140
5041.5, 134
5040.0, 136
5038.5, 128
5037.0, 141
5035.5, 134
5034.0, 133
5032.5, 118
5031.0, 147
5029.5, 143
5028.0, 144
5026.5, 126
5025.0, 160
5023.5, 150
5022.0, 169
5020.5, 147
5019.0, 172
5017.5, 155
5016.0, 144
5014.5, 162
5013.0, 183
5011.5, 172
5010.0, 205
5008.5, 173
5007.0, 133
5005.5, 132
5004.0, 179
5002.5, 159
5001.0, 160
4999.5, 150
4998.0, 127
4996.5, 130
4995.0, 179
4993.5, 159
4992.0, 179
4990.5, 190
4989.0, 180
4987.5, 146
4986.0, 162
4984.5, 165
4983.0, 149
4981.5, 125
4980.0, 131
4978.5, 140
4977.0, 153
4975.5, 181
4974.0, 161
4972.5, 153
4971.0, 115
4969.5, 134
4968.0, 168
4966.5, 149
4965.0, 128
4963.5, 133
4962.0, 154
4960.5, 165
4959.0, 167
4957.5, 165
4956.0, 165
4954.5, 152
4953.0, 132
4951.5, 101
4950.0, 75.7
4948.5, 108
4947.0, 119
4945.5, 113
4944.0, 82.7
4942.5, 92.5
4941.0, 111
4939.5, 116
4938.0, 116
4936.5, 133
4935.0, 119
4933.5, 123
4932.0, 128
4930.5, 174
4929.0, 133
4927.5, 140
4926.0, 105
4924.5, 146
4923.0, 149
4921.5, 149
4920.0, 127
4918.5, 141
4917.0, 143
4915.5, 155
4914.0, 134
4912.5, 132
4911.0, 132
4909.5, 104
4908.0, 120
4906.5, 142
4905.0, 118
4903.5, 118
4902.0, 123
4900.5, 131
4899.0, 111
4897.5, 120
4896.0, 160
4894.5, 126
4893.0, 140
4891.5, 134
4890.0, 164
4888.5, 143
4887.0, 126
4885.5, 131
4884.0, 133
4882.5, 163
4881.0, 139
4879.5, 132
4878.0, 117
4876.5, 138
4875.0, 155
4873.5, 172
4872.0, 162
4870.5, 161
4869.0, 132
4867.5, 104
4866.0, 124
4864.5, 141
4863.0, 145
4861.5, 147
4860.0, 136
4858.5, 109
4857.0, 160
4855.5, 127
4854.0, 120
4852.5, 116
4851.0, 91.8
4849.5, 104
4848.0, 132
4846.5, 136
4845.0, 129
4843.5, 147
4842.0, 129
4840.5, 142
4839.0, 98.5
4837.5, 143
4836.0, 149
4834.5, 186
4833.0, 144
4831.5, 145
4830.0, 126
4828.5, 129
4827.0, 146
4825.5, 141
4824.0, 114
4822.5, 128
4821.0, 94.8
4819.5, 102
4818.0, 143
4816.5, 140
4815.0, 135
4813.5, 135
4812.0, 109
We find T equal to 1.23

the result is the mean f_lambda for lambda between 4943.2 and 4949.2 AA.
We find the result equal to 106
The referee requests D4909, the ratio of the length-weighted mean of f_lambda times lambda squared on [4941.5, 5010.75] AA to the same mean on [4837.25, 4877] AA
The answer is 1.2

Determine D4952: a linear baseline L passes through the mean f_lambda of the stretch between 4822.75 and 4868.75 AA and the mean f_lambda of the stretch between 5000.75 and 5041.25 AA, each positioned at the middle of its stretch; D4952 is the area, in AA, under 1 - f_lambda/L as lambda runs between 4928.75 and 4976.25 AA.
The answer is 3.55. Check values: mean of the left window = 132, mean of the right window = 152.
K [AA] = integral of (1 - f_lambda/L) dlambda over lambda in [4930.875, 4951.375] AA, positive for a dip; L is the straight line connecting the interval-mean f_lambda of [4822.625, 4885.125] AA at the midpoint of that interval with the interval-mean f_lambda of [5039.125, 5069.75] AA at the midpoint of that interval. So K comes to 4.7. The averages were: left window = 136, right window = 155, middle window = 111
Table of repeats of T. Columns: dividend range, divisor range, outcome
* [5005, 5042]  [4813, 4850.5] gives 1.22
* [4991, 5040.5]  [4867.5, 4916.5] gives 1.18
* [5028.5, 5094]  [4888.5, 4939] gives 1.25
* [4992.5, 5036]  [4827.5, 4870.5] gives 1.24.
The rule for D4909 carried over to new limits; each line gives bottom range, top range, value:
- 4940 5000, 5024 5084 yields 1.12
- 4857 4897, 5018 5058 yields 1.11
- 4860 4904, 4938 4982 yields 1.00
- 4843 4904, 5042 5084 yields 1.29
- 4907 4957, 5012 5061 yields 1.22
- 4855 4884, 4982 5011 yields 1.21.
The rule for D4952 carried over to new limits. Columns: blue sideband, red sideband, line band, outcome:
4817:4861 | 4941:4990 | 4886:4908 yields 0.4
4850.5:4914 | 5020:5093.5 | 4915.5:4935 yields 0.1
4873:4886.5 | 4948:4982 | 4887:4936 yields 2.7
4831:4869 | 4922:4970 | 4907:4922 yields -0.2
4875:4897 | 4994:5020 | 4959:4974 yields 0.6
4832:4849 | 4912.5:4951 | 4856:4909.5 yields -1.3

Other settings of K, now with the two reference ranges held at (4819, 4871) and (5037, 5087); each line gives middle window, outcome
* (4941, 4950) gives 2.66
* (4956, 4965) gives -0.57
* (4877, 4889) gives 0.03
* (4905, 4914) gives 0.85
